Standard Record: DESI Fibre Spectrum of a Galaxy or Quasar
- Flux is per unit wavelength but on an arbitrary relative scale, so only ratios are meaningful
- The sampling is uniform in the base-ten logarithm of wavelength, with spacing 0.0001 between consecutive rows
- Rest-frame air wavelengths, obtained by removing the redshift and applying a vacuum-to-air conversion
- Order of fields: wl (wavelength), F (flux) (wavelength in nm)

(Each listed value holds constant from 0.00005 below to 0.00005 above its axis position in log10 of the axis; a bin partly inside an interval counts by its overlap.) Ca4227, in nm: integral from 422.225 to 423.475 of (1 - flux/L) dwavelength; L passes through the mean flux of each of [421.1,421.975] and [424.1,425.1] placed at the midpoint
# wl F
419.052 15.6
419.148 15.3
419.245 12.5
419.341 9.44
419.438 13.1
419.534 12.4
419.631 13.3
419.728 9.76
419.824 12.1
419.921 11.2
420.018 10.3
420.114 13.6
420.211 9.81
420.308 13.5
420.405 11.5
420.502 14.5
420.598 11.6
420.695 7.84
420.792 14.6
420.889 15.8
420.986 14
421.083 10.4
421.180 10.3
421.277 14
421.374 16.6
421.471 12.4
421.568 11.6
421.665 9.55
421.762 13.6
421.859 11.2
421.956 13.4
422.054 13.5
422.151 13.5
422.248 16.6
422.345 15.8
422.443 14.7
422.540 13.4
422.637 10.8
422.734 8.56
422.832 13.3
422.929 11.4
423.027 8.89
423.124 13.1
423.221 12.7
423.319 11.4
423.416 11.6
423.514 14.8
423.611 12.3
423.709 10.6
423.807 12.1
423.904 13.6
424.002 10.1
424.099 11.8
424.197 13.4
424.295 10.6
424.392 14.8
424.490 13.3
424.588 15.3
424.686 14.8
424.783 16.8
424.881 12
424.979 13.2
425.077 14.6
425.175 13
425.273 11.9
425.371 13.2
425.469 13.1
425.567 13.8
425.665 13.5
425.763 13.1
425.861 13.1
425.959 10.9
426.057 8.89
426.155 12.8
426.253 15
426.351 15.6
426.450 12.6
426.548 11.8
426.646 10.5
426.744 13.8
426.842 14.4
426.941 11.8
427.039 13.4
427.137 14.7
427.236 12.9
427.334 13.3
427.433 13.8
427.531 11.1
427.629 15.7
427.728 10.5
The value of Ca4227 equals 0.05 nm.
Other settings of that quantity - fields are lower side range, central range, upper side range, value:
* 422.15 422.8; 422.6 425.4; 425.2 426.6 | 0.11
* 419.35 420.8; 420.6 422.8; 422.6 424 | -0.19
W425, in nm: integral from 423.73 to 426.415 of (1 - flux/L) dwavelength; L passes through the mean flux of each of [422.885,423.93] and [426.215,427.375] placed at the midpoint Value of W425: -0.10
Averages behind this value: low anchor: 12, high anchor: 13.3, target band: 13.1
